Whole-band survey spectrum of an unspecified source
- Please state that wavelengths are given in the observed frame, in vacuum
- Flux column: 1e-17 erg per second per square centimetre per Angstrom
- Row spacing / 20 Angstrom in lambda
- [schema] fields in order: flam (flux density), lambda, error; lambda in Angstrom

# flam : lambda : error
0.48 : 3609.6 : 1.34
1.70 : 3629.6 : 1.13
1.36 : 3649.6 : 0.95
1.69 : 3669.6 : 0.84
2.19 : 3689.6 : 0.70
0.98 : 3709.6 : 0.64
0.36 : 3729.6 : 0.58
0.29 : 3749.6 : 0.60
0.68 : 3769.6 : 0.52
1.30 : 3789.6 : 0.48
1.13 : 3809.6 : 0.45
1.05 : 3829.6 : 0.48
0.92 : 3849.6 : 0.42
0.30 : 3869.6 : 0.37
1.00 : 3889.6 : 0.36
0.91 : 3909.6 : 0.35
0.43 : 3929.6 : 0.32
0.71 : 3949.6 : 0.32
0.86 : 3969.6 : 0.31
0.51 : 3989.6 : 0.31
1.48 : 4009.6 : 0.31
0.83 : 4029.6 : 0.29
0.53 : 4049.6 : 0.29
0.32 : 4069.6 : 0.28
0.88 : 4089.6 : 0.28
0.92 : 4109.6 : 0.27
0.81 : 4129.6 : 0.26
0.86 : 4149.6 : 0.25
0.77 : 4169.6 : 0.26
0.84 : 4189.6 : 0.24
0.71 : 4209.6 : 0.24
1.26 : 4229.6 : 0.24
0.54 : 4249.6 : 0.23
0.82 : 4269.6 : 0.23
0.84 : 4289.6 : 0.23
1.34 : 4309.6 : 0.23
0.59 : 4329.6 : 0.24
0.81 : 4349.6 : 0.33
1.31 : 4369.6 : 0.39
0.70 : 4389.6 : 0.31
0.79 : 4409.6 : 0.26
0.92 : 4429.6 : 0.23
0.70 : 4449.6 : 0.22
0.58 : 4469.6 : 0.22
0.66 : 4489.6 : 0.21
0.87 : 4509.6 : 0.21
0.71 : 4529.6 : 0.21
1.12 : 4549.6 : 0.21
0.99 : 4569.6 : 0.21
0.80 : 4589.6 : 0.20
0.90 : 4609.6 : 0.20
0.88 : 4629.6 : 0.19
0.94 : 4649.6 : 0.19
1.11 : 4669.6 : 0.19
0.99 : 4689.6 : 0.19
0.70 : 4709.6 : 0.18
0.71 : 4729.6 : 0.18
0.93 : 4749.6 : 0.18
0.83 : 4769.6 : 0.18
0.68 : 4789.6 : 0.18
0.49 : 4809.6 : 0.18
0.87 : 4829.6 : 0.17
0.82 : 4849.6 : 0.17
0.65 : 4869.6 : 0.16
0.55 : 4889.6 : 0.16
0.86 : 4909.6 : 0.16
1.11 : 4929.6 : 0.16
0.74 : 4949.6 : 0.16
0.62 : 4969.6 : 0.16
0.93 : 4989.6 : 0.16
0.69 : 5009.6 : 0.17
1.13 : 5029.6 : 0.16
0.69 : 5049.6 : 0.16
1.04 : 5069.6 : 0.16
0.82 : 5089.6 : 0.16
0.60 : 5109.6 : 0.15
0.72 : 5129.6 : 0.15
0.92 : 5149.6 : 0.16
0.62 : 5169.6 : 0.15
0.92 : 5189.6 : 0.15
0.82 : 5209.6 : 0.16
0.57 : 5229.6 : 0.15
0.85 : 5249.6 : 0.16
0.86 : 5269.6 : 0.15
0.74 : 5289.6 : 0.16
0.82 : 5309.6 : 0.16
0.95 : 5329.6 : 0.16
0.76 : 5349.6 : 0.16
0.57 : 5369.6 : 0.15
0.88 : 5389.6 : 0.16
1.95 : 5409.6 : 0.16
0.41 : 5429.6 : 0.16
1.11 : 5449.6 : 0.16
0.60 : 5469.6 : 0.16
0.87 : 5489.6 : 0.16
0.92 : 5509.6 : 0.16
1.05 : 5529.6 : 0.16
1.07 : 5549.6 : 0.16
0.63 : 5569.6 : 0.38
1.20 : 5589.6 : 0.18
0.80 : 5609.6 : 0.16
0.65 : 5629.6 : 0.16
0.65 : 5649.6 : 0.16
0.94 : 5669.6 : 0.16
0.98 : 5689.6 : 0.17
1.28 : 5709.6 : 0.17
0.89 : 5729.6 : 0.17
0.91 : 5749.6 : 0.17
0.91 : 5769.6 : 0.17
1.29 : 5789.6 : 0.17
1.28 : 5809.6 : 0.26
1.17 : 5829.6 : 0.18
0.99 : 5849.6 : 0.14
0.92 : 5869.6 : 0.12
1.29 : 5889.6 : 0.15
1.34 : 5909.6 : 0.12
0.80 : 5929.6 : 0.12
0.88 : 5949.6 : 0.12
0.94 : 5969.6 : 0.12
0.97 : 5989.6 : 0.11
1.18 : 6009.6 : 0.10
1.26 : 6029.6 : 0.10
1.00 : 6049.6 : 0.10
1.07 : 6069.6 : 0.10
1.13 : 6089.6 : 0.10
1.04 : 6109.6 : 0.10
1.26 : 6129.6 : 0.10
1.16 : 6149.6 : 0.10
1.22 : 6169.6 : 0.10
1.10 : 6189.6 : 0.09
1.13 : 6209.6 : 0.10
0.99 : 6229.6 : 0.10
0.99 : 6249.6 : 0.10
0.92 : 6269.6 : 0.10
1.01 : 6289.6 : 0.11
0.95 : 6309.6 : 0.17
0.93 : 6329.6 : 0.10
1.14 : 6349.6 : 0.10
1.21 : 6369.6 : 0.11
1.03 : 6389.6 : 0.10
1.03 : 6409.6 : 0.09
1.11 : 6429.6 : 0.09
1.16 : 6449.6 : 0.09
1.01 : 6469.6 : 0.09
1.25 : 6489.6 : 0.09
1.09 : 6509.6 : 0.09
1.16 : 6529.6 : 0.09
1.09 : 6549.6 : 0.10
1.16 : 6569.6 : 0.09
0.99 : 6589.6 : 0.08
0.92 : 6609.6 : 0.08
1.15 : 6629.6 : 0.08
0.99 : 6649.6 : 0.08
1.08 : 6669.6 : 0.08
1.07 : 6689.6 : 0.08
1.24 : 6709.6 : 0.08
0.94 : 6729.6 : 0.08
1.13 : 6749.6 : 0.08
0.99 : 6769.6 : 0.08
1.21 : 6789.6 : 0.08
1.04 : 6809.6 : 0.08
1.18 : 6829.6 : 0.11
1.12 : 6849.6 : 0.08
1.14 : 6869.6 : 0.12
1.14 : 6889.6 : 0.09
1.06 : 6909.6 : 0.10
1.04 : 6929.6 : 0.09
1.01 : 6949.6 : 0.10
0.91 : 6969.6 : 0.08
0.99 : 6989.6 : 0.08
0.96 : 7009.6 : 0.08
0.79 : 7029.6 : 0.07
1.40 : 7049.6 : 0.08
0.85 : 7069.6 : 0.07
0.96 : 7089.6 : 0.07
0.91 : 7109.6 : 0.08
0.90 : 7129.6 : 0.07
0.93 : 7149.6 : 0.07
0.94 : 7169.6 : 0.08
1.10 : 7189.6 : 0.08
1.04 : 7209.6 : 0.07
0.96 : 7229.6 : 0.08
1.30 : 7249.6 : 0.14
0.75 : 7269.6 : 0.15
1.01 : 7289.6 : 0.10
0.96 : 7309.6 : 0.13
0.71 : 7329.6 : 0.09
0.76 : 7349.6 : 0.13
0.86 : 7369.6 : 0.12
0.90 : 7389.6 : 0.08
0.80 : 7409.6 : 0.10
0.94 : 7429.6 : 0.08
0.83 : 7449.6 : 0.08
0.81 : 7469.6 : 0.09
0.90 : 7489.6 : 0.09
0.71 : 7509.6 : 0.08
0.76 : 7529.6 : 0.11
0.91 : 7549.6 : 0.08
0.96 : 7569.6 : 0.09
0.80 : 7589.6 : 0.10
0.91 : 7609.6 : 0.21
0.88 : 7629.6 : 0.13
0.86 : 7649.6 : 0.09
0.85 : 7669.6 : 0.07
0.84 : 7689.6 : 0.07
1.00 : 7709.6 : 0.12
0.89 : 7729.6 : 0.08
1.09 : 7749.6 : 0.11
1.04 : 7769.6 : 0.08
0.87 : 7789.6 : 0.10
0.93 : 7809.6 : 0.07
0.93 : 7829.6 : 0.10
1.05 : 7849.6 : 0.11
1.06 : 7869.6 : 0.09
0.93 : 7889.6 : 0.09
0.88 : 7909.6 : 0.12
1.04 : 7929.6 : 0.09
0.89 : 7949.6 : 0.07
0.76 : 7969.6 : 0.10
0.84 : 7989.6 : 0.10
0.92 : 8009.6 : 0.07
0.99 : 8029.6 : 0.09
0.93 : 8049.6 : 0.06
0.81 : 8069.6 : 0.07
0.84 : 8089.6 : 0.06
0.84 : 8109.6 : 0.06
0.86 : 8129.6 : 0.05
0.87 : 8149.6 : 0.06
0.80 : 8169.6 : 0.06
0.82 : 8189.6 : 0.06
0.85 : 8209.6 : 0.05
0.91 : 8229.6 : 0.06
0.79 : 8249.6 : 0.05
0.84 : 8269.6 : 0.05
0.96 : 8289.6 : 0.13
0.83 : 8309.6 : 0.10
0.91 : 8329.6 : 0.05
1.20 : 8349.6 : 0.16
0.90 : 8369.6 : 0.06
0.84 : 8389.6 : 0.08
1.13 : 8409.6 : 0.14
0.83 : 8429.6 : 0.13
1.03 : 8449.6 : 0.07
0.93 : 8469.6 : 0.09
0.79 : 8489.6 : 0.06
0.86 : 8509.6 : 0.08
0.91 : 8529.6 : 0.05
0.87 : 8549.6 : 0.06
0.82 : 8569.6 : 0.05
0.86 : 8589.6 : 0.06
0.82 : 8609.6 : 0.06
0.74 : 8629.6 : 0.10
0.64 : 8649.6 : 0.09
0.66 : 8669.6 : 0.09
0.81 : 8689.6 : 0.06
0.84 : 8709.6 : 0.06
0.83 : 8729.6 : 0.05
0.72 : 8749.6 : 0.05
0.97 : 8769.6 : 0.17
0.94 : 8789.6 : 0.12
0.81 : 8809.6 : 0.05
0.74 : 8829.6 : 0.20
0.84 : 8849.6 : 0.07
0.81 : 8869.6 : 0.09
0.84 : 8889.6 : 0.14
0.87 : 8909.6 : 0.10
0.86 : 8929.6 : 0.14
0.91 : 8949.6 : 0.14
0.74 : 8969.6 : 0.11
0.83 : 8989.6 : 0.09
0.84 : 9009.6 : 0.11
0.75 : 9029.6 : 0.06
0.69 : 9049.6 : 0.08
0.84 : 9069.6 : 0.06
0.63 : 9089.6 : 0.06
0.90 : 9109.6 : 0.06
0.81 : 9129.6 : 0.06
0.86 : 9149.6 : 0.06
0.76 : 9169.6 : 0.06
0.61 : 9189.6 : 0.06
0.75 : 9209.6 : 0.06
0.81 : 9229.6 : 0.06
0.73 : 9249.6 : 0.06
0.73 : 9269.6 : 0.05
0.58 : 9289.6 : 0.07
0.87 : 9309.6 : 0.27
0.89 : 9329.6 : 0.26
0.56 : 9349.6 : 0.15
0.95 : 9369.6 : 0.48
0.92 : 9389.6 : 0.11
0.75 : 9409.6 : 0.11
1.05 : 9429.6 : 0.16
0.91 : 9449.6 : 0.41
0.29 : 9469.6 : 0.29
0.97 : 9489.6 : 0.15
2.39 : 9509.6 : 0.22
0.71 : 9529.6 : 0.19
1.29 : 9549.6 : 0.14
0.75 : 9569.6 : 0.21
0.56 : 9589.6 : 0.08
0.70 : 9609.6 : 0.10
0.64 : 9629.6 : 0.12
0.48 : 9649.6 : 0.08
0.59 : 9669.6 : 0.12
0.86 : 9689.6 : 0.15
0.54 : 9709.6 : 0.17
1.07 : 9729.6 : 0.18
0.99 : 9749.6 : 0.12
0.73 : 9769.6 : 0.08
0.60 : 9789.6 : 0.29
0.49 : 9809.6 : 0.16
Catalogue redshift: 0.449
